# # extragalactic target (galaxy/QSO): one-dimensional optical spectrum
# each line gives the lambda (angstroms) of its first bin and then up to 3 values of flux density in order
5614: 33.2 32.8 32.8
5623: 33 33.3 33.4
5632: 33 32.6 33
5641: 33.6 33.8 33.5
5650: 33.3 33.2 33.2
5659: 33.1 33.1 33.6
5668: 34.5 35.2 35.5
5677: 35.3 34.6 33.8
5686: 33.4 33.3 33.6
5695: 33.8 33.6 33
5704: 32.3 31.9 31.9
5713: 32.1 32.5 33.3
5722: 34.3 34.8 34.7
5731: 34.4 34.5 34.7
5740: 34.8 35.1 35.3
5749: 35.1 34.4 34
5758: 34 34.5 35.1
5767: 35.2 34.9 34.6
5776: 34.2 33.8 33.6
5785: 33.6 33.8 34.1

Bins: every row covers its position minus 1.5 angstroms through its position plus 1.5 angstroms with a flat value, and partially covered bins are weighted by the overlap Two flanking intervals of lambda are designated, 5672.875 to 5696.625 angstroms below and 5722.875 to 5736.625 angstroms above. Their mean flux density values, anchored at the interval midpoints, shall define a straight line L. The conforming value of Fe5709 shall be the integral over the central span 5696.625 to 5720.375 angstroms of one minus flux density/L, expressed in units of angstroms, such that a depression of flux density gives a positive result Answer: 1.3 angstroms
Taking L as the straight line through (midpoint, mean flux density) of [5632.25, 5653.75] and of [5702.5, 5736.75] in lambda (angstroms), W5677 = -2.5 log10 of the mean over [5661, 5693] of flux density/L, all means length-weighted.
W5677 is -0.03 mag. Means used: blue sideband 33.3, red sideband 33.4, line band 34.2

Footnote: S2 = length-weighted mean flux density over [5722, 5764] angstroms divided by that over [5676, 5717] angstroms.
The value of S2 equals 1.04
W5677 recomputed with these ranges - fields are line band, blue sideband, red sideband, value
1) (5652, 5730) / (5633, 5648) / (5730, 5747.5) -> 0.01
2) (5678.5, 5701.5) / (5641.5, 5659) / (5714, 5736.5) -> 0.00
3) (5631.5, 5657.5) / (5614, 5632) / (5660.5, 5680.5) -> 0.02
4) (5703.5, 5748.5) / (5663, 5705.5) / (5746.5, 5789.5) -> 0.01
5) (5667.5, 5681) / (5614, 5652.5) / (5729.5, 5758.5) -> -0.04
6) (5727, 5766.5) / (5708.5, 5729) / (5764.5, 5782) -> -0.02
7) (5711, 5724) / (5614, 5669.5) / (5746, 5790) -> 0.03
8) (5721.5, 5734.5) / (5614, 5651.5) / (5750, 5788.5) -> -0.02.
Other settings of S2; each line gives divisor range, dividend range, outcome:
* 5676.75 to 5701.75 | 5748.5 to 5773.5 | 1.03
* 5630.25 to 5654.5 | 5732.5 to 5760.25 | 1.04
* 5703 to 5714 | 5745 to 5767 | 1.08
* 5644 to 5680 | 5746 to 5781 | 1.02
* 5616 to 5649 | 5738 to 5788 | 1.04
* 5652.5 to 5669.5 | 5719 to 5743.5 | 1.03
